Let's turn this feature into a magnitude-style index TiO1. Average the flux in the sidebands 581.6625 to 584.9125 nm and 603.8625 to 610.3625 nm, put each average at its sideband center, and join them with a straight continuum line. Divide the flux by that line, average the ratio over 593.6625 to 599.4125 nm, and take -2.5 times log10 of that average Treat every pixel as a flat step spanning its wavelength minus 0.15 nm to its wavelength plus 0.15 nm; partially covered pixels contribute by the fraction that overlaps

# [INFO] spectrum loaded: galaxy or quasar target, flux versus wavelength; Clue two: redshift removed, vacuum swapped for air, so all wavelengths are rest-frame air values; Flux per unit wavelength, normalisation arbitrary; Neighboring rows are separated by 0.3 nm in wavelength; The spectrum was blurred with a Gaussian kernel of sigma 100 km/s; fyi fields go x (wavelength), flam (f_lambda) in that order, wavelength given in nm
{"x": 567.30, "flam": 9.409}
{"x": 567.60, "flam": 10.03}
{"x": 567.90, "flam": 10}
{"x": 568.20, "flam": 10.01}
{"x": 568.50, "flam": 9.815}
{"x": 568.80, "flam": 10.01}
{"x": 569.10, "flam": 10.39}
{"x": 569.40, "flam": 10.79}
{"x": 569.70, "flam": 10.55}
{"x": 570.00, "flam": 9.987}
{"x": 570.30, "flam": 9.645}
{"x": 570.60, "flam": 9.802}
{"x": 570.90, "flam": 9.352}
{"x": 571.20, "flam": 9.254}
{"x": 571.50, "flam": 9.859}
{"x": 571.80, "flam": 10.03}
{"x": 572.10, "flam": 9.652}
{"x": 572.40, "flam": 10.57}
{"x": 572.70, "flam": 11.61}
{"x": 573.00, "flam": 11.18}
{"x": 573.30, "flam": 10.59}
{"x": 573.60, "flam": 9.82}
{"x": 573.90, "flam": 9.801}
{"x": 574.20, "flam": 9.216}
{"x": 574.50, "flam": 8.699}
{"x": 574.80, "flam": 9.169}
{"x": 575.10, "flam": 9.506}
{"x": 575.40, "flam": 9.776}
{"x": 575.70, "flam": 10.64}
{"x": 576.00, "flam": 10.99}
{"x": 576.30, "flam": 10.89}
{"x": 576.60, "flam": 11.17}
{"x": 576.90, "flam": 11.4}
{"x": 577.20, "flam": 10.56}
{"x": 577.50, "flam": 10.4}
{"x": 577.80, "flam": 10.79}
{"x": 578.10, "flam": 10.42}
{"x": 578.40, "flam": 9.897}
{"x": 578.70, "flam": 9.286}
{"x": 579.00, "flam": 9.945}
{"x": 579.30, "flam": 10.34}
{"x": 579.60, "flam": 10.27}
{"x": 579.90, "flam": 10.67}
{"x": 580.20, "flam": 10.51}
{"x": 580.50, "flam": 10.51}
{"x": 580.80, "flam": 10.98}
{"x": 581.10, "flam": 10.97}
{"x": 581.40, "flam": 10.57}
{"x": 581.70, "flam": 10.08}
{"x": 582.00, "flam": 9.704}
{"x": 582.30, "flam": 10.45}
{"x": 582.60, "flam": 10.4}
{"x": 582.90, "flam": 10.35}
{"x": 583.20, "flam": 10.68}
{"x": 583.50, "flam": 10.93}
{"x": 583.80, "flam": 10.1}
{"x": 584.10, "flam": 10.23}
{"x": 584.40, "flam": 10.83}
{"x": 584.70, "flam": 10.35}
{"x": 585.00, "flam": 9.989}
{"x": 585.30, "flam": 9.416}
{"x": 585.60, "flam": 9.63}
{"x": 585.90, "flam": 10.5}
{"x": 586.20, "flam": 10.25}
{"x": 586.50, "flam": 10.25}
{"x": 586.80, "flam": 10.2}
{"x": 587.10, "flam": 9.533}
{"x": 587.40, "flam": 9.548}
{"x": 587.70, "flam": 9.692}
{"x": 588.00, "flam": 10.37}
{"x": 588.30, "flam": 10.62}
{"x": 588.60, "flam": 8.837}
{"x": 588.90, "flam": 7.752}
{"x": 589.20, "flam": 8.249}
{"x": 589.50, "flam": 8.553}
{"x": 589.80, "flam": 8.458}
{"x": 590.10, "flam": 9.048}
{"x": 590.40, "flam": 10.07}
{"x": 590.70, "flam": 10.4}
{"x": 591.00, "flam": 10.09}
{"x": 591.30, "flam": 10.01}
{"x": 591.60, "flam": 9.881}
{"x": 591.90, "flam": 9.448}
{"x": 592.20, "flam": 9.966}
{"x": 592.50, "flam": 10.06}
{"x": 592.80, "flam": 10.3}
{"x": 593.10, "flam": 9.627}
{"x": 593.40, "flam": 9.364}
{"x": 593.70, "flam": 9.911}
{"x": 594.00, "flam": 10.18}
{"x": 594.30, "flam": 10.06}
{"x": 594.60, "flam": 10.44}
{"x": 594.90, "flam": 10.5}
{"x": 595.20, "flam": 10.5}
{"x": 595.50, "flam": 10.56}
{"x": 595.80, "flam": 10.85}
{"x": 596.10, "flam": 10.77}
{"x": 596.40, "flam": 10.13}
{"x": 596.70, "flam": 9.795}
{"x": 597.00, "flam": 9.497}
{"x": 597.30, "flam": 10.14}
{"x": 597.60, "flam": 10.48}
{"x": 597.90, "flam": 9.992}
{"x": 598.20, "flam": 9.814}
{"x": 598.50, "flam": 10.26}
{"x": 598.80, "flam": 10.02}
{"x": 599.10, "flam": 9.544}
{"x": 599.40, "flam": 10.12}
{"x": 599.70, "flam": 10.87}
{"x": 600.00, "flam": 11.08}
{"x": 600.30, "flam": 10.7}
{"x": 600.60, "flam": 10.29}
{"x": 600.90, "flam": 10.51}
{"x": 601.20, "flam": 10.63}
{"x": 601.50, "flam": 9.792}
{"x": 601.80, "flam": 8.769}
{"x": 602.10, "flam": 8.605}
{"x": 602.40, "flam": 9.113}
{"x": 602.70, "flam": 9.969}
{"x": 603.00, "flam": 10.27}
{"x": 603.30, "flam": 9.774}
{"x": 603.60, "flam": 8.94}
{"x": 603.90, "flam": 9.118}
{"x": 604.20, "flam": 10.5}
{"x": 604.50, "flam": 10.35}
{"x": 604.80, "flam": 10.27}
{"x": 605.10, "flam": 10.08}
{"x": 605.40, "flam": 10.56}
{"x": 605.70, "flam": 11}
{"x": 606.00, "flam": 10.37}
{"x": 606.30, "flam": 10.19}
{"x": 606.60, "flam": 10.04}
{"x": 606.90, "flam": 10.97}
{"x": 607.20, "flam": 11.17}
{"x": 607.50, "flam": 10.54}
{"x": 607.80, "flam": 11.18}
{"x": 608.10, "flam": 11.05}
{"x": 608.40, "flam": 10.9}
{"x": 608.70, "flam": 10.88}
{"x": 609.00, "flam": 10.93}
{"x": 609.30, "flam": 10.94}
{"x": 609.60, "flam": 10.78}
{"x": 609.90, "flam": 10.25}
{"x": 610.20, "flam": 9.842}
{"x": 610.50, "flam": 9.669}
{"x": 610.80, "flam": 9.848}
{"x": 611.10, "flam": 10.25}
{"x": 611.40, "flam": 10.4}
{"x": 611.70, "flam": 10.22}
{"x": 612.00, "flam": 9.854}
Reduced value 0.03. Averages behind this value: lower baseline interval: 10.4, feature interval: 10.2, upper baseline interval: 10.6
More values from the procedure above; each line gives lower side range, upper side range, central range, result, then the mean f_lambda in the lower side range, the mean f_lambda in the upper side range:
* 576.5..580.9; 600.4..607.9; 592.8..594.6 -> 0.04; 10.5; 10.1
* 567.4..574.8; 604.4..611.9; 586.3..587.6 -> 0.04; 10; 10.5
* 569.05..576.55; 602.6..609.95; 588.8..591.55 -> 0.12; 10.1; 10.4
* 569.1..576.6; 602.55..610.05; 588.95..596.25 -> 0.05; 10.1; 10.4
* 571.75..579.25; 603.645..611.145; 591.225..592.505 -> 0.05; 10.2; 10.4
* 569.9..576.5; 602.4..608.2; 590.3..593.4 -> 0.02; 10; 10.3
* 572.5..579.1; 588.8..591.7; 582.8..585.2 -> -0.08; 10.3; 9.27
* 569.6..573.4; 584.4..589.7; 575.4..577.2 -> -0.09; 10.1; 9.65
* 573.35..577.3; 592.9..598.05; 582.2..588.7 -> 0.00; 10.1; 10.2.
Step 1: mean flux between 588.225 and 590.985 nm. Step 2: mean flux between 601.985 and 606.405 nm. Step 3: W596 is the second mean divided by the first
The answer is 1.1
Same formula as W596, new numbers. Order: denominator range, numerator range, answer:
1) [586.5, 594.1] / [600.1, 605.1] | 1.03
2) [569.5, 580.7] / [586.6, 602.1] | 0.97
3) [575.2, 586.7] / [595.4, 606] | 0.97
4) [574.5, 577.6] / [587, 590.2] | 0.88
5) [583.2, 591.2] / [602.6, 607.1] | 1.04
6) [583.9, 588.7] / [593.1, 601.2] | 1.02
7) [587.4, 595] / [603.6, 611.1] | 1.08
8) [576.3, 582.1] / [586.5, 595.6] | 0.93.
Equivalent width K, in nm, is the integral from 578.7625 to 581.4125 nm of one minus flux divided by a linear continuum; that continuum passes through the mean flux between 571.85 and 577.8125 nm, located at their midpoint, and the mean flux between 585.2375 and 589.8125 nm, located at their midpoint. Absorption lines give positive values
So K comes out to -0.13 nm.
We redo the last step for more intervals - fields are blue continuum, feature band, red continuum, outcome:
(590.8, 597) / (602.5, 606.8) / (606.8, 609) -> 0.263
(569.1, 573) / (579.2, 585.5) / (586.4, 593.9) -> -0.361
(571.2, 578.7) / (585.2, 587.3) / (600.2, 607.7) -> 0.044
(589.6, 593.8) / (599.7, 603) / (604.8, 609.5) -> 0.108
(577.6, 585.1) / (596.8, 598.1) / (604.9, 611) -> 0.059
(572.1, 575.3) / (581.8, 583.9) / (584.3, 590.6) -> -0.135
